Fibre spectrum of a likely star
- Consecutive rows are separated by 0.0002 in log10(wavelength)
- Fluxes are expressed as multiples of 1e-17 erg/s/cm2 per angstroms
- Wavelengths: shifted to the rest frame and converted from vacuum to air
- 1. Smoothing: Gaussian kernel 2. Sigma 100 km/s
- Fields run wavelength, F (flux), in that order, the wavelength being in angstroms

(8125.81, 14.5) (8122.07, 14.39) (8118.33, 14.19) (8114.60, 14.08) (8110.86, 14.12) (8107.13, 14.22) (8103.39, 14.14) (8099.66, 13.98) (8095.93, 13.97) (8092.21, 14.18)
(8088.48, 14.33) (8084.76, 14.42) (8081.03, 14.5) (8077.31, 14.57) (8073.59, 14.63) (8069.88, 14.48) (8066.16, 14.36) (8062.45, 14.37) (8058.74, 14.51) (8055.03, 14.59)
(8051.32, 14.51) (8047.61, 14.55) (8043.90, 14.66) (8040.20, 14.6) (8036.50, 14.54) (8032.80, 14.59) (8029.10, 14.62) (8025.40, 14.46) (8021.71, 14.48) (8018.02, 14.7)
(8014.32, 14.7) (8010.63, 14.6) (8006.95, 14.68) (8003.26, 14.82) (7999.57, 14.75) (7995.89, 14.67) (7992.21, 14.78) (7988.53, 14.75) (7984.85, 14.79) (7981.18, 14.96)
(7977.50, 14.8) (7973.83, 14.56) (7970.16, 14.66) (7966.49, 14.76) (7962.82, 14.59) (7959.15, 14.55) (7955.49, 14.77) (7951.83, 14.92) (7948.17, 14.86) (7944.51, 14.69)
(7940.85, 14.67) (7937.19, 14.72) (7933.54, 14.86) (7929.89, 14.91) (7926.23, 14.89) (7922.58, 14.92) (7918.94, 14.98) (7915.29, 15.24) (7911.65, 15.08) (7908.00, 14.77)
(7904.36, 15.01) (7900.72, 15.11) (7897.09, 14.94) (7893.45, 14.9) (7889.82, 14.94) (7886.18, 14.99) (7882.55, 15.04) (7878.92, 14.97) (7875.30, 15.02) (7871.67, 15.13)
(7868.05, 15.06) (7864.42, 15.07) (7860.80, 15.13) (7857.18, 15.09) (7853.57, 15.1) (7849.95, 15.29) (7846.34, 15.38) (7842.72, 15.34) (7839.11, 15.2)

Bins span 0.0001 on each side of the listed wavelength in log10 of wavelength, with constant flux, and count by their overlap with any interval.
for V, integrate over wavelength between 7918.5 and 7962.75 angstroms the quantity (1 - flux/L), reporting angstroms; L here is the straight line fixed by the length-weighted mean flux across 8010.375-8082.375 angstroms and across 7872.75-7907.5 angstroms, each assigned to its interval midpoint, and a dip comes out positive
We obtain 0.1 angstroms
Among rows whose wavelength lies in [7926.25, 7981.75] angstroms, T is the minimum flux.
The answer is 14.55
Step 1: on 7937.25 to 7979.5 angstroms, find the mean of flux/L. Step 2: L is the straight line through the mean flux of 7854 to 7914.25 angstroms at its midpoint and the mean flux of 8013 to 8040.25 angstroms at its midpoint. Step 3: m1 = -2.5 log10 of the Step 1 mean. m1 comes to 0.01 mag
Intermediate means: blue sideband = 15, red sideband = 14.6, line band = 14.7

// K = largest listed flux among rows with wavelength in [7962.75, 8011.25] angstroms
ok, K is 14.96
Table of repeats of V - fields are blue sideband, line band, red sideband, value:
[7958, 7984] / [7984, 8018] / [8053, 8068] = -0.2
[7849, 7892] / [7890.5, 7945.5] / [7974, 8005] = 0.1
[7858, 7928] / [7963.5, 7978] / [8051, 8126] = 0.1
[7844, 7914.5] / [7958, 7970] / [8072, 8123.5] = 0.1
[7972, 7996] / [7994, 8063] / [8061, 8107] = -0.2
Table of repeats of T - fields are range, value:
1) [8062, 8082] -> 14.36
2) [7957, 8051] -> 14.46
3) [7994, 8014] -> 14.6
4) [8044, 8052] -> 14.51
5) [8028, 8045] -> 14.54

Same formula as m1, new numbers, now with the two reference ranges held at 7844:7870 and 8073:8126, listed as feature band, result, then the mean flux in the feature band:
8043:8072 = -0.01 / 14.5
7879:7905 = 0.00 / 15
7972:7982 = 0.00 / 14.8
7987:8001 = -0.01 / 14.7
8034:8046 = -0.01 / 14.6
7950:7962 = 0.00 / 14.7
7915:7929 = 0.00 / 15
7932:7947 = 0.01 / 14.7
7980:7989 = -0.01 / 14.8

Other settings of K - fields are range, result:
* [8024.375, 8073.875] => 14.66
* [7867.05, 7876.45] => 15.13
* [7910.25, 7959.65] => 15.24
